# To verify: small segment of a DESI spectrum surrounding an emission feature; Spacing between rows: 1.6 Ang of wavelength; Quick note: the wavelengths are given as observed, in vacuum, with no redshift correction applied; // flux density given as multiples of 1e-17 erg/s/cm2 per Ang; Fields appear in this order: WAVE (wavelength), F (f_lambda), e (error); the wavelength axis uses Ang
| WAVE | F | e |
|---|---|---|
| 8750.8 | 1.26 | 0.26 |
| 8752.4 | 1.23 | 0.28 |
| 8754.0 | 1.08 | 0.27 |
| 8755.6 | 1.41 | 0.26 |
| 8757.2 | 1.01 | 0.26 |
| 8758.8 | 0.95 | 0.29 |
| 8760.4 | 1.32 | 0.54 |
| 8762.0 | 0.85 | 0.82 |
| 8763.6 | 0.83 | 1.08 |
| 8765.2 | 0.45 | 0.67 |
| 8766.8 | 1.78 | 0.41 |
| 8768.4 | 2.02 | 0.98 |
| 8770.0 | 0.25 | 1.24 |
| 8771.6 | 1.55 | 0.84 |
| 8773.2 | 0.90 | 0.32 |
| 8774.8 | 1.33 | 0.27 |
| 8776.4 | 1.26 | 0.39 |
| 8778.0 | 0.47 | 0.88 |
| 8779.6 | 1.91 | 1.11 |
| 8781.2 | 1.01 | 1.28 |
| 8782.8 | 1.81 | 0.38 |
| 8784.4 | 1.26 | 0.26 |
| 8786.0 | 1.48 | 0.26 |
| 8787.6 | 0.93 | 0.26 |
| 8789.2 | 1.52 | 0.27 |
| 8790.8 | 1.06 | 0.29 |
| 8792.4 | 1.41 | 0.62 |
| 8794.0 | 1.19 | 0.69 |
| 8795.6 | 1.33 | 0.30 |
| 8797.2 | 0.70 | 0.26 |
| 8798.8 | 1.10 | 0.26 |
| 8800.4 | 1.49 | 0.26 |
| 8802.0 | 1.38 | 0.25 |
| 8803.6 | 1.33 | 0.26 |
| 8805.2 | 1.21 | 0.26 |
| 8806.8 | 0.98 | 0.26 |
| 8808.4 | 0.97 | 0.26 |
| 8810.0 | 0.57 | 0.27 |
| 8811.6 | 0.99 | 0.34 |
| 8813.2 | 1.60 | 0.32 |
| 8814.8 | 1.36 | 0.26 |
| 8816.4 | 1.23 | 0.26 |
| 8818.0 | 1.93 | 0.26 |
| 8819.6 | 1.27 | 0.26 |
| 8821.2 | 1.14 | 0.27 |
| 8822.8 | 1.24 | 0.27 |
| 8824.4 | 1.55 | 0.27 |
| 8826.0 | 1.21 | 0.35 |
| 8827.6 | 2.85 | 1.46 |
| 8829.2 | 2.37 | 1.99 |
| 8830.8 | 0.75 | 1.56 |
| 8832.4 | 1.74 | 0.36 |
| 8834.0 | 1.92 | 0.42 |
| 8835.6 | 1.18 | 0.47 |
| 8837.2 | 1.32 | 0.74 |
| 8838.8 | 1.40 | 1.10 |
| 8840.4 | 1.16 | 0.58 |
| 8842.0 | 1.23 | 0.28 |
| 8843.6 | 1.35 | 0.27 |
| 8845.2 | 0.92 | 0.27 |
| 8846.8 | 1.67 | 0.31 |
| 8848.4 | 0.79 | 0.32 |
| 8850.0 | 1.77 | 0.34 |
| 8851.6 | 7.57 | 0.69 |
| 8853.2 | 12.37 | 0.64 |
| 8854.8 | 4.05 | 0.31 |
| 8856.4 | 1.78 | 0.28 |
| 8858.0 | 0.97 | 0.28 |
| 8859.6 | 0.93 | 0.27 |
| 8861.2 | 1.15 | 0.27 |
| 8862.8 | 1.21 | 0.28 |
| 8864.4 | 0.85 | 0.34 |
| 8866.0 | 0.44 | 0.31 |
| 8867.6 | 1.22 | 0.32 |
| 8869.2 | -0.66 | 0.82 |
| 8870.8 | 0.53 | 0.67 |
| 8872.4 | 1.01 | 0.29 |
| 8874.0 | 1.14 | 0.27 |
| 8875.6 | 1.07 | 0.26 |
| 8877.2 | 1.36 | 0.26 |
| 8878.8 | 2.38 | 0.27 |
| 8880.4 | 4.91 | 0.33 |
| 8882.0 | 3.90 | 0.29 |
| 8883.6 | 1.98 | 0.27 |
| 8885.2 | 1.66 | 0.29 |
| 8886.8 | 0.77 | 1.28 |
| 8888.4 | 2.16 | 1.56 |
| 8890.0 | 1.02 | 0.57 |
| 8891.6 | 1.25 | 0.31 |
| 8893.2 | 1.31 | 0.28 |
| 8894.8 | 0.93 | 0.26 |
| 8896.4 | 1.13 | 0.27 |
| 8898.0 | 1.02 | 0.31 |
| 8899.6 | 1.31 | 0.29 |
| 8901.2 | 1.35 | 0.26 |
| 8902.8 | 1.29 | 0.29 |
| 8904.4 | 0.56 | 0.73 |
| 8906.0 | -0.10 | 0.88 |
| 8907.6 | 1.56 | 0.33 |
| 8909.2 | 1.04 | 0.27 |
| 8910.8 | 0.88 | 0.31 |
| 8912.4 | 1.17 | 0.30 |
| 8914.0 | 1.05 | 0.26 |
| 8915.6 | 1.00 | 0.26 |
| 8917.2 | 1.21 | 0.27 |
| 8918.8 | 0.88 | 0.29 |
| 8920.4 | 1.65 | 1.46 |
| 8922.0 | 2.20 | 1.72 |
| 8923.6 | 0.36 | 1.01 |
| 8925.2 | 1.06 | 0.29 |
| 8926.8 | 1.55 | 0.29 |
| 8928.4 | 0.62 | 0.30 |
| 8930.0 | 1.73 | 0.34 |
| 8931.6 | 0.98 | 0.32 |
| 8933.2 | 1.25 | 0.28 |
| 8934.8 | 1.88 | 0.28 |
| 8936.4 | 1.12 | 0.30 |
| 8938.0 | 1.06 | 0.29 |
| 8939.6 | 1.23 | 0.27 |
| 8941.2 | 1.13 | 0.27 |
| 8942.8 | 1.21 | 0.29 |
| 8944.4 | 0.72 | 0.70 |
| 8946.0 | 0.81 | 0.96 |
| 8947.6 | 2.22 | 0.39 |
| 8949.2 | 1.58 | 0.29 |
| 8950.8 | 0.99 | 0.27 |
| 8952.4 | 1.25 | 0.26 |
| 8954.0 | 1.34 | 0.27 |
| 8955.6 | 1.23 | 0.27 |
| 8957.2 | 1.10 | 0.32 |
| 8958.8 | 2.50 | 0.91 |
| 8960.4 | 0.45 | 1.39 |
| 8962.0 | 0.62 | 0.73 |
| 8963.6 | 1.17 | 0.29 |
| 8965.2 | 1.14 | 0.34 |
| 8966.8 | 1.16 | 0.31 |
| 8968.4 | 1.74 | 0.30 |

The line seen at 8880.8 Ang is [N II]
